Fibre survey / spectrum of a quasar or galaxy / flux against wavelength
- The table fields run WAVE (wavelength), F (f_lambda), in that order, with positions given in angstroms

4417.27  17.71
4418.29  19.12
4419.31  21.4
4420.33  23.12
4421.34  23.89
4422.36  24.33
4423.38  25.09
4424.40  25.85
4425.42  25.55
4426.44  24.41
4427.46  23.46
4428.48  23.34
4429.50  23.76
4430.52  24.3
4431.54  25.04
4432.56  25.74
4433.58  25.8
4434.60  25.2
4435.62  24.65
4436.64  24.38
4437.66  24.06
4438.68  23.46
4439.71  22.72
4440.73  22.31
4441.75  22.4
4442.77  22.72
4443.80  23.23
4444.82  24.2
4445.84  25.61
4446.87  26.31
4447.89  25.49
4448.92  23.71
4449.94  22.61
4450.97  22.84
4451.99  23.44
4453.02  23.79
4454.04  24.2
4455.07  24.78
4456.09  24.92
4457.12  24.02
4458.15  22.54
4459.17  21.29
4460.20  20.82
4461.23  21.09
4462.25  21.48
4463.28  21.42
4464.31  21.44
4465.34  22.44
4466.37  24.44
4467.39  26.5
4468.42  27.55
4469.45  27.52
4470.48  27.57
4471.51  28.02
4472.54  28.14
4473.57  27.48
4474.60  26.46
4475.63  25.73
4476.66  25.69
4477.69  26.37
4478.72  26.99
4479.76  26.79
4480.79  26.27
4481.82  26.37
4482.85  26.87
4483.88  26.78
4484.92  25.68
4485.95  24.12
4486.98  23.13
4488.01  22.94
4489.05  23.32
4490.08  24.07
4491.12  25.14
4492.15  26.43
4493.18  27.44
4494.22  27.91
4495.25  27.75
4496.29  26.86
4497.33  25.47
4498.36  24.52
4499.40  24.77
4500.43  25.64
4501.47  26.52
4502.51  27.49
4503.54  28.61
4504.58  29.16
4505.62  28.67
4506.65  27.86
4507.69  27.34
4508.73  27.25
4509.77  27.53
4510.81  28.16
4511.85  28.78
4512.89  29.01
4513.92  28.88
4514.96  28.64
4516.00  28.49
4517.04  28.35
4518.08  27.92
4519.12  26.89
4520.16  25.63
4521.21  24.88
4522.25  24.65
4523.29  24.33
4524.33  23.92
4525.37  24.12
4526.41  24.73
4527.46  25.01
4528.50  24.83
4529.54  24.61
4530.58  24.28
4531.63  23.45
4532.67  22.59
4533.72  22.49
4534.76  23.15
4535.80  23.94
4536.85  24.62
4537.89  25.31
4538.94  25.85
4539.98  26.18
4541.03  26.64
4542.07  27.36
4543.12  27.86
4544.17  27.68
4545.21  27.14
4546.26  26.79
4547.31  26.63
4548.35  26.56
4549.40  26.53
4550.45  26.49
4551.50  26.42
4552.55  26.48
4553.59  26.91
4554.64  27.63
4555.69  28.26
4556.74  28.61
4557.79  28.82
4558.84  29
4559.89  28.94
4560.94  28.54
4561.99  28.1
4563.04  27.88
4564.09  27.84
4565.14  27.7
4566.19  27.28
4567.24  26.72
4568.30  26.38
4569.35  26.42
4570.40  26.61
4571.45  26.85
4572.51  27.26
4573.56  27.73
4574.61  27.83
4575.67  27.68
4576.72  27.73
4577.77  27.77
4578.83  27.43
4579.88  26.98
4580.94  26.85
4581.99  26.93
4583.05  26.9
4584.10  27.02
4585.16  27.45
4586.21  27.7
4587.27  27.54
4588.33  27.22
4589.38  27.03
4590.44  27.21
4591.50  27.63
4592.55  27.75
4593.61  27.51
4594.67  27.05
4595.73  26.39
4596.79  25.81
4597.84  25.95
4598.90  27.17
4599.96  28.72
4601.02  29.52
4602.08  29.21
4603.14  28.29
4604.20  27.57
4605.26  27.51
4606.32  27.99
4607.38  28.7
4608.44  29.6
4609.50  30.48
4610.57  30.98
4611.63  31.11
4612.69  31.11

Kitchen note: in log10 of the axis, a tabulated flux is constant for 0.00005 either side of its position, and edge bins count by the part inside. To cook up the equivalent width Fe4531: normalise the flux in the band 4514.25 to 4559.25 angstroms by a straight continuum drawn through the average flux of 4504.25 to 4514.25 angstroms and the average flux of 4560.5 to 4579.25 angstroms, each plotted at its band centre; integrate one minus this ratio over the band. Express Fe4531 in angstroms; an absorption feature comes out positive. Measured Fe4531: 2.9 angstroms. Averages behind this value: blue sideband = 28.2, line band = 26.1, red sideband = 27.4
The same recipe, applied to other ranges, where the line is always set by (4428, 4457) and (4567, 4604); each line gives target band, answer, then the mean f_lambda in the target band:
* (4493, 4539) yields -0.77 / 26.2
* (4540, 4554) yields -0.21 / 26.9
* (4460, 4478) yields -0.26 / 25.1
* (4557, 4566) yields -0.52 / 28.3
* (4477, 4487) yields -0.43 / 26.1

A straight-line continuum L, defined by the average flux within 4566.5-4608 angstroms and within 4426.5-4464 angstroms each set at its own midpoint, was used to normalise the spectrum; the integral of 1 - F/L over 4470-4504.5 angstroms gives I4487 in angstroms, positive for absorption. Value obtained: -2.0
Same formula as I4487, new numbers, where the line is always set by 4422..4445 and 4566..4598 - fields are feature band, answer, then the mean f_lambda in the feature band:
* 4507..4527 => -0.77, 26.8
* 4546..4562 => -0.58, 27.5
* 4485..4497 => -0.03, 25.4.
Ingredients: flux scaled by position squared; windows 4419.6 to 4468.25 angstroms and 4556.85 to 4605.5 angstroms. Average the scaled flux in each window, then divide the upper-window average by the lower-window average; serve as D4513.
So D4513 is 1.23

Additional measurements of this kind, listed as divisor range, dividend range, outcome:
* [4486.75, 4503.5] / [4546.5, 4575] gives 1.10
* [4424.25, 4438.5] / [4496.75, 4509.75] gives 1.13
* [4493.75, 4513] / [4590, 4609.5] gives 1.06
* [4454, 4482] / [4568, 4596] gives 1.15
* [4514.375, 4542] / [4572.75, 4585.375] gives 1.11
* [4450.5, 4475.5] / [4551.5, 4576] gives 1.18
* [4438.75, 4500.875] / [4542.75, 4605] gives 1.16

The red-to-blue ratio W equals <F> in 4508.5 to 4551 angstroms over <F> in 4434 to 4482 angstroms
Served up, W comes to 1.1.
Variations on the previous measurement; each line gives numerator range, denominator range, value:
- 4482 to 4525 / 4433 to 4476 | 1.09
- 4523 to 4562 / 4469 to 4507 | 0.99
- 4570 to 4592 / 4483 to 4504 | 1.06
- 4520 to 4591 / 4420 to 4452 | 1.10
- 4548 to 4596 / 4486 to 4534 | 1.05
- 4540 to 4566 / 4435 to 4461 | 1.17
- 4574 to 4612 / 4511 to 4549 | 1.07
